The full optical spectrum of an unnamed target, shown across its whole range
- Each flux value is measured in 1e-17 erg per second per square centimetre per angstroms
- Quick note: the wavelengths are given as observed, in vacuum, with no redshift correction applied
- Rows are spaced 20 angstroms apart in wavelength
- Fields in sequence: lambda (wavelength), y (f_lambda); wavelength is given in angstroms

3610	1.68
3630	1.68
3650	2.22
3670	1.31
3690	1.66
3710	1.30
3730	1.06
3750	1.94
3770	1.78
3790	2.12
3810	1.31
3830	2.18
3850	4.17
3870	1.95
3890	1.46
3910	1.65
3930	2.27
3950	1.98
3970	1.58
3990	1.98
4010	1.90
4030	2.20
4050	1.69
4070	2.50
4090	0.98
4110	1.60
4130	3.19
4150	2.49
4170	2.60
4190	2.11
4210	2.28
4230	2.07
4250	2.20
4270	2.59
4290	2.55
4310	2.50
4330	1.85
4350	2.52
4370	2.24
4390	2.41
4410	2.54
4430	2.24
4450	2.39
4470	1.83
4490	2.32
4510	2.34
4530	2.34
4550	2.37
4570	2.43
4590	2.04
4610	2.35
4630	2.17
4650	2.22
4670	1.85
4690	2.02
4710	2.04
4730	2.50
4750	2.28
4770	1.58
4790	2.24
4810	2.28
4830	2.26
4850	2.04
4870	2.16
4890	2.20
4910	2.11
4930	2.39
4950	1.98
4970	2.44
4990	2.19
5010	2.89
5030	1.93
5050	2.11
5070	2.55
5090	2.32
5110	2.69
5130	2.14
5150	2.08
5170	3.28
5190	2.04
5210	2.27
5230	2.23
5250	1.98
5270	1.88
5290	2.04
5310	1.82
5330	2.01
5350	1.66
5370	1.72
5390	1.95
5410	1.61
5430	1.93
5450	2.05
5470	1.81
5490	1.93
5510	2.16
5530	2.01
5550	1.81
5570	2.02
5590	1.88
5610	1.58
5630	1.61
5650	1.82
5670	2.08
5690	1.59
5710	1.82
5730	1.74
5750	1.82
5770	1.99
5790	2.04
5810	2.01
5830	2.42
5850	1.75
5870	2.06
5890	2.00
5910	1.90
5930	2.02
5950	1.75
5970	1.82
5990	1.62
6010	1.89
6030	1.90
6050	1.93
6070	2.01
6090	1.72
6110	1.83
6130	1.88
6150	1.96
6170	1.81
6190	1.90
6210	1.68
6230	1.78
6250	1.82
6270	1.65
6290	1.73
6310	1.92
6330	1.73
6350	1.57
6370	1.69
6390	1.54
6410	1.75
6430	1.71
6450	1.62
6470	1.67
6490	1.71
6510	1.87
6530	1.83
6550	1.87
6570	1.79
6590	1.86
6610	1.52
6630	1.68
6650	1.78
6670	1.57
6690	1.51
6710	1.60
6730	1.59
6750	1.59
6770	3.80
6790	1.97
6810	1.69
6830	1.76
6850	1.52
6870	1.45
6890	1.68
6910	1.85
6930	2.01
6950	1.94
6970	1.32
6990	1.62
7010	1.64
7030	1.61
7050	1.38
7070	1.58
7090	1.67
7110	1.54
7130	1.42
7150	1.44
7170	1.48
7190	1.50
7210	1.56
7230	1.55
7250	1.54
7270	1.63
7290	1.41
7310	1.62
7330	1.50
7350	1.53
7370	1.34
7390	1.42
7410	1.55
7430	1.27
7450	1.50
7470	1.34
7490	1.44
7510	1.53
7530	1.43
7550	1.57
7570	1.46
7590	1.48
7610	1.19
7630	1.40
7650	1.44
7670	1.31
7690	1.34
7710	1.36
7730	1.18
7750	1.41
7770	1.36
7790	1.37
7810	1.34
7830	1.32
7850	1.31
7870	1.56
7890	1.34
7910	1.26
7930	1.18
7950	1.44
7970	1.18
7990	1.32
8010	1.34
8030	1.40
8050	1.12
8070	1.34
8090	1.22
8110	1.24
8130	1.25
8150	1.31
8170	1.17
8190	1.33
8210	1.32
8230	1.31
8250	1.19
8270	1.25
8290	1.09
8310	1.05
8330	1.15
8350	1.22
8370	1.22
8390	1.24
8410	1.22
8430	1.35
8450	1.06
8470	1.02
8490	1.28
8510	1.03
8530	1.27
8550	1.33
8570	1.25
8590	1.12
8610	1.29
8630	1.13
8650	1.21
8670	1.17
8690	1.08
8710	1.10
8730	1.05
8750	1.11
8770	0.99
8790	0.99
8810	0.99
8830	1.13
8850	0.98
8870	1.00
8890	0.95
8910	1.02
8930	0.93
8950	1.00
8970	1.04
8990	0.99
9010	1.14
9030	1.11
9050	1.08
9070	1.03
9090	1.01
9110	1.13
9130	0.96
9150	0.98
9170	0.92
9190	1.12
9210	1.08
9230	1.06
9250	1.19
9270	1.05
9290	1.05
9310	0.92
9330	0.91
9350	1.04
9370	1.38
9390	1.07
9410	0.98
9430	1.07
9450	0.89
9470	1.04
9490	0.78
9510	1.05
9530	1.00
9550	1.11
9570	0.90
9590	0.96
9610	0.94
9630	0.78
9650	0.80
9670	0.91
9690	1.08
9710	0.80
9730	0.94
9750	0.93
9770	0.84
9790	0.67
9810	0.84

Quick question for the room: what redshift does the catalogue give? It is 0.032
